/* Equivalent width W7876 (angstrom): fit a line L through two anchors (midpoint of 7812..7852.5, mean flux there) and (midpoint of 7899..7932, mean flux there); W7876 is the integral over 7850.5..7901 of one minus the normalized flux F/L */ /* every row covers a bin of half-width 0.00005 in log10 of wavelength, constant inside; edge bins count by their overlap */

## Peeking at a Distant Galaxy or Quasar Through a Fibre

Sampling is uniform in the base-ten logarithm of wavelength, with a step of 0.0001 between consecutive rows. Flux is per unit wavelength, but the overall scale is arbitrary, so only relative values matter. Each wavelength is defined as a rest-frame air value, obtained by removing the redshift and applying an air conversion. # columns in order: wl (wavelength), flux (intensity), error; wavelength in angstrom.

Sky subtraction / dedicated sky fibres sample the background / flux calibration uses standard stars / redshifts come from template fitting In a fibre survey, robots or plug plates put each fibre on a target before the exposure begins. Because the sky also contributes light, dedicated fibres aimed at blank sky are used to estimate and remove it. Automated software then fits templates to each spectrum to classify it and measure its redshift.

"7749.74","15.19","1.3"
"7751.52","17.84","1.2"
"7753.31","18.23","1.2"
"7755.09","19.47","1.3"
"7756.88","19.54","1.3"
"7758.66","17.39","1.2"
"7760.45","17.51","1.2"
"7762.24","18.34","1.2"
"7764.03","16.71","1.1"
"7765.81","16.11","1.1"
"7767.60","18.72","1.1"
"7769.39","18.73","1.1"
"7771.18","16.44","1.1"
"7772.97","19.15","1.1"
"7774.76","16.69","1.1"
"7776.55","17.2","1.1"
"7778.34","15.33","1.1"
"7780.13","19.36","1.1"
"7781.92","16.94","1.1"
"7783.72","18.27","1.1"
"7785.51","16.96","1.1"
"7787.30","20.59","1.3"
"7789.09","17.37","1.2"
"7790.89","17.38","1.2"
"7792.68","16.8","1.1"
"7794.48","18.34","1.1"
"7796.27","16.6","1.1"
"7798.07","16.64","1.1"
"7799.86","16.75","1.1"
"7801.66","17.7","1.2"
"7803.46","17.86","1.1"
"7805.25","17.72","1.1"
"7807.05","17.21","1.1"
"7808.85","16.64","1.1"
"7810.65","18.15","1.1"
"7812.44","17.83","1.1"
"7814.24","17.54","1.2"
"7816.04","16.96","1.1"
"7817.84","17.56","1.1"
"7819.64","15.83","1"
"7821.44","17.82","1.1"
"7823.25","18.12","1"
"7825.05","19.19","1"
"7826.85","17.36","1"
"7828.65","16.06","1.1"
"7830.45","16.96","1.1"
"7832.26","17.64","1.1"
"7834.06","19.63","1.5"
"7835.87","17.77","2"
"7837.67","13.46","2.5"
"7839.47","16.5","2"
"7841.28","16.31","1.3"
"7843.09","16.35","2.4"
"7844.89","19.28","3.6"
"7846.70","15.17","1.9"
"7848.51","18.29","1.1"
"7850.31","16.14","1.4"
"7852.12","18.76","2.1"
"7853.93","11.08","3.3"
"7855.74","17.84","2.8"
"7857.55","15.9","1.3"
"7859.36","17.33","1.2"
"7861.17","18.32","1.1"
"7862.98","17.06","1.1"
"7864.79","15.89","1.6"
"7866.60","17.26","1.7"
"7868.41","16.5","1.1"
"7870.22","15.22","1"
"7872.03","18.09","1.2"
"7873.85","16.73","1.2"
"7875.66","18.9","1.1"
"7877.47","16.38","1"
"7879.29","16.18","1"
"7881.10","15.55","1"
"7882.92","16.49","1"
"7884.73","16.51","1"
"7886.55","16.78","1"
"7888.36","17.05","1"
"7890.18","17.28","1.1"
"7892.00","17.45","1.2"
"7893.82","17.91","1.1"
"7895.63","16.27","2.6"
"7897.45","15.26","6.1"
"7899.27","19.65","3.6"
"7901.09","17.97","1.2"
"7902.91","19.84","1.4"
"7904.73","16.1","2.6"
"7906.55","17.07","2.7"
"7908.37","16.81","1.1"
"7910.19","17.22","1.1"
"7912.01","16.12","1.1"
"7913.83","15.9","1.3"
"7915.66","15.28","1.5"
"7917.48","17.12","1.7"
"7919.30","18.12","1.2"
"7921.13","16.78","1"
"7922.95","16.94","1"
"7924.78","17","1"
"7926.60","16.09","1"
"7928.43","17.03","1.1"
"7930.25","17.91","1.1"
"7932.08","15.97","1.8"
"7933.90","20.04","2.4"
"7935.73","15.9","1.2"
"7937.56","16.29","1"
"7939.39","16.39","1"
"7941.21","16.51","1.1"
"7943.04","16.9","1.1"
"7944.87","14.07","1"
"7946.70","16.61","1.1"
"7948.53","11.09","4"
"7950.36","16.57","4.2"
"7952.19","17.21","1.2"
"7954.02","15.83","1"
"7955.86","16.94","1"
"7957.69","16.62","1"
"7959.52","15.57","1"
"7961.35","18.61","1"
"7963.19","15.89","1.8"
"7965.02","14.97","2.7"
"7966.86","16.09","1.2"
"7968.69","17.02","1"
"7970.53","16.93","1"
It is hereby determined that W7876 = 0.98 angstrom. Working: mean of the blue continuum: 17.2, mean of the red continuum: 17.1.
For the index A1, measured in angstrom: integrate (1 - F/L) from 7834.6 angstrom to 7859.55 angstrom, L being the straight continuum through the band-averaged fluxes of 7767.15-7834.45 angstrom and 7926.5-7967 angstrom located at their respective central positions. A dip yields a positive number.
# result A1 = 1.0 angstrom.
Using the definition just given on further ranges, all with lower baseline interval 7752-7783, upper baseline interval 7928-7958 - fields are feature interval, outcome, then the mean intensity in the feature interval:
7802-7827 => -0.28 angstrom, 17.6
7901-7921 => -0.49 angstrom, 17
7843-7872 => 0.55 angstrom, 16.7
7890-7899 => -0.15 angstrom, 17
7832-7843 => 0.25 angstrom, 16.8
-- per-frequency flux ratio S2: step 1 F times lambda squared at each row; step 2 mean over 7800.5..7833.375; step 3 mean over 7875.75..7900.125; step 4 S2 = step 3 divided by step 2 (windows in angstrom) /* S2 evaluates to 0.99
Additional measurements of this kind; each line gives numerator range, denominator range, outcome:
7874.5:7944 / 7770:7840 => 1.00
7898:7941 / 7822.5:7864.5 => 1.03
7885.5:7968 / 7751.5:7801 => 0.98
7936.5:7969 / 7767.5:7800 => 0.95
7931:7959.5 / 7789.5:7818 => 0.97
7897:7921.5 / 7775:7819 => 1.01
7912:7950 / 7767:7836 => 0.96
